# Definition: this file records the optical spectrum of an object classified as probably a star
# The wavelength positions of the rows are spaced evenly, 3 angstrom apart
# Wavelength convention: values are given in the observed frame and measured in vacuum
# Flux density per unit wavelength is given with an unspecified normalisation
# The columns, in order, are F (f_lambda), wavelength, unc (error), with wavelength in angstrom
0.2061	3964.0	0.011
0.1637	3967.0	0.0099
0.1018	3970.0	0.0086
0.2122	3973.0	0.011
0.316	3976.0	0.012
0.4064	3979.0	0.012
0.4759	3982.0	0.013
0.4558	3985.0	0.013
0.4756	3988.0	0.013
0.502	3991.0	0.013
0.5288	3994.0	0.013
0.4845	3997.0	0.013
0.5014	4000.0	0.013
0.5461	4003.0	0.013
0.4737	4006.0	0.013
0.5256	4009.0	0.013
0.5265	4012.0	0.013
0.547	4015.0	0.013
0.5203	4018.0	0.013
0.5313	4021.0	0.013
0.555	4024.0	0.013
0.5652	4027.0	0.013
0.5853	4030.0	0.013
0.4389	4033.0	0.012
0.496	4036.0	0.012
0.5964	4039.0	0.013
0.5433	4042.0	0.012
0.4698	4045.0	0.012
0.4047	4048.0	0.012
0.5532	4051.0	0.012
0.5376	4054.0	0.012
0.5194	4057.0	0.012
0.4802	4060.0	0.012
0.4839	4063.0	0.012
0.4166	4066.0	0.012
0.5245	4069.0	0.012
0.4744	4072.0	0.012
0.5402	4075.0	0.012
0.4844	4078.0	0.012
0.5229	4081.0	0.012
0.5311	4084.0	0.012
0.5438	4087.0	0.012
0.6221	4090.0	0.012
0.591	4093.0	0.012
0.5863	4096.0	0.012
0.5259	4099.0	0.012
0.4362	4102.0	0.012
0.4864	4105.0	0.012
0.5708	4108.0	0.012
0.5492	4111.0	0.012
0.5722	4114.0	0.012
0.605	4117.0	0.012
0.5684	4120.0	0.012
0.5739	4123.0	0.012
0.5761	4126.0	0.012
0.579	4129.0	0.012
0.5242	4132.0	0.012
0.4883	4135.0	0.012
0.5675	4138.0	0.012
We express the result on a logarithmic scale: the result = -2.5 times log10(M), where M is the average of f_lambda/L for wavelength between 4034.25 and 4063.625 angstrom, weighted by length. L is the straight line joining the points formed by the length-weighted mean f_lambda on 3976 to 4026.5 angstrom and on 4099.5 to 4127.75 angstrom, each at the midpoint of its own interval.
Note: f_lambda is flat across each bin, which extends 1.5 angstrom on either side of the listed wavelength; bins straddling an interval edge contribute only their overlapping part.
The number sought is 0.02 mag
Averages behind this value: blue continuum 0.499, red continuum 0.548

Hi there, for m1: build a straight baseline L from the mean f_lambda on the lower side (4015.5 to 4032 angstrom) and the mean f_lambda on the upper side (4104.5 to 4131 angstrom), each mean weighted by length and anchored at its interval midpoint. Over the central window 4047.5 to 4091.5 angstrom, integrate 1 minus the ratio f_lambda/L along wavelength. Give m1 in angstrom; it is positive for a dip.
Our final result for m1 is 3.6 angstrom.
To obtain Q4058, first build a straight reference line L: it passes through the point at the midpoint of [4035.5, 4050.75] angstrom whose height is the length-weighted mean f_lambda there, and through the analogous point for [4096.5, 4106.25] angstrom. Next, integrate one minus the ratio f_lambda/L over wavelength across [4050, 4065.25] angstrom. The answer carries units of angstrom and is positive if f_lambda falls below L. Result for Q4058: -0.2 angstrom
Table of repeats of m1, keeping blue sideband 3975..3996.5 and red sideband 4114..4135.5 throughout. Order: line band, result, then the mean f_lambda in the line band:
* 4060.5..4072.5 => 1.0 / 0.475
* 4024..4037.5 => -0.9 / 0.525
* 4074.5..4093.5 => -0.5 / 0.546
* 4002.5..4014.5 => -1.1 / 0.518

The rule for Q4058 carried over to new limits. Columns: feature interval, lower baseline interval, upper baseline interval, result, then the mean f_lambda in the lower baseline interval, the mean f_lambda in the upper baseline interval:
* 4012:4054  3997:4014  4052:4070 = -1.69 angstrom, 0.513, 0.494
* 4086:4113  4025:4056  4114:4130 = 0.80 angstrom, 0.52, 0.58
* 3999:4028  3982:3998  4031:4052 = -2.05 angstrom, 0.488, 0.501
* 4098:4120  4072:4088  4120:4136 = 0.07 angstrom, 0.519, 0.552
